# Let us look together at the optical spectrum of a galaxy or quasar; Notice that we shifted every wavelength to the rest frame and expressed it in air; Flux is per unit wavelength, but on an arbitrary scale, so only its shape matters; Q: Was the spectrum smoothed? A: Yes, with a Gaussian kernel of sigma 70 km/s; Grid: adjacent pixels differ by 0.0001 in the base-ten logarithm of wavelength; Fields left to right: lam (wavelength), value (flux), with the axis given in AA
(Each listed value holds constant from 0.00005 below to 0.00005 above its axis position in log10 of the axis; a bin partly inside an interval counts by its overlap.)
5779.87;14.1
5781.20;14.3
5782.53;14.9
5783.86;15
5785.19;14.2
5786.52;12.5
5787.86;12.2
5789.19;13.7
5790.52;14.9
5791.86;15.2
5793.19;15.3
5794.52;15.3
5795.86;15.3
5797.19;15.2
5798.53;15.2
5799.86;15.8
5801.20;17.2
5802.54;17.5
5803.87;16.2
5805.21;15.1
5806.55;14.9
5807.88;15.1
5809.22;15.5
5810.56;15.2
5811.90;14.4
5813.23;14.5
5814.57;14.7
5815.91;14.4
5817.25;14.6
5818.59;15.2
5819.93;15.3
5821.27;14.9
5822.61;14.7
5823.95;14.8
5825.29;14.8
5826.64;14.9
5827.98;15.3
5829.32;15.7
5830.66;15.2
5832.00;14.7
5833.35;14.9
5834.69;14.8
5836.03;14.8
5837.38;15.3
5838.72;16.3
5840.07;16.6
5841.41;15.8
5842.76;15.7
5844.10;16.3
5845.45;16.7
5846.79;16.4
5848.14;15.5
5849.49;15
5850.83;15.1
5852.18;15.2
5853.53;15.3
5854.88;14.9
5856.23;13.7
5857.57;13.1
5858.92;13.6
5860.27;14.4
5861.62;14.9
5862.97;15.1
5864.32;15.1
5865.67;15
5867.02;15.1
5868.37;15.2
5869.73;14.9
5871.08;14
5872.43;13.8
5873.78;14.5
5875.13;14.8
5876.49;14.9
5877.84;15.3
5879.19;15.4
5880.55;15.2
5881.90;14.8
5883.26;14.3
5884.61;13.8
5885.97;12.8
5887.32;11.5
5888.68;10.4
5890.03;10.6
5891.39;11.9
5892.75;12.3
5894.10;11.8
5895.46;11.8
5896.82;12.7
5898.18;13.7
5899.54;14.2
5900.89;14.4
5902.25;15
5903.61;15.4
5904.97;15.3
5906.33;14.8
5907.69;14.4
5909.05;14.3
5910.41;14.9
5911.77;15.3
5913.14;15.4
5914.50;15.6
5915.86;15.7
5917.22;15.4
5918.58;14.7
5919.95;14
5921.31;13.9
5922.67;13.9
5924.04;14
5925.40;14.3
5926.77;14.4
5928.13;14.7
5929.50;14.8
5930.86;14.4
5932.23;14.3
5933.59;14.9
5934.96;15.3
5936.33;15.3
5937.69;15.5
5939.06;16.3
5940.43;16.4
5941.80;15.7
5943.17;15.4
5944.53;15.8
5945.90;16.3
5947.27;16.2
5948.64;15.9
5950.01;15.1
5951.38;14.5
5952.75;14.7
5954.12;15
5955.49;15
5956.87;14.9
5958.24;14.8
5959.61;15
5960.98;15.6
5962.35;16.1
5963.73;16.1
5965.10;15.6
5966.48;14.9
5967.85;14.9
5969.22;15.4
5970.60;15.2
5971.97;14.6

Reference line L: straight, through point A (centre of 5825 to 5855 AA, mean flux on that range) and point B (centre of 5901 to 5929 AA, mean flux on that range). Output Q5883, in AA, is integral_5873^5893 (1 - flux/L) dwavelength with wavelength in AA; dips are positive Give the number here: 2.0 AA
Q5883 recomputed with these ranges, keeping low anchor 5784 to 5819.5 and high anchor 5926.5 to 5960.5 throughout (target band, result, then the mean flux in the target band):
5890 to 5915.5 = 2.0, 14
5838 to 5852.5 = -0.8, 15.9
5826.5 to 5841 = -0.3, 15.3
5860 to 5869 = 0.1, 15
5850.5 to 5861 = 0.5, 14.4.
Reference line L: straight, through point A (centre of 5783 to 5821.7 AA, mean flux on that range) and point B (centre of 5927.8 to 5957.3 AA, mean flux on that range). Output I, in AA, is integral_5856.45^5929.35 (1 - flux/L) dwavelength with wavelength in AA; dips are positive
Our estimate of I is 4.9 AA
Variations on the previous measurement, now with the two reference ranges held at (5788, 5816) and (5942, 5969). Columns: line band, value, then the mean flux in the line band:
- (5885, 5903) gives 3.21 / 12.6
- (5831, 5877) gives 0.70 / 15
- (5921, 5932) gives 0.74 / 14.3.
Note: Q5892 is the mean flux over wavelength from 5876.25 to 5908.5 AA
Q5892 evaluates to 13.6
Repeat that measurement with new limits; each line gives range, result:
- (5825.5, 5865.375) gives 15.2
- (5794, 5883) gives 15.1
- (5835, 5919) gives 14.5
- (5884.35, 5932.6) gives 13.9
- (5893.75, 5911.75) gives 14.1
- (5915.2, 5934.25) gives 14.5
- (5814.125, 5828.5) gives 14.9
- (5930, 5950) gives 15.5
